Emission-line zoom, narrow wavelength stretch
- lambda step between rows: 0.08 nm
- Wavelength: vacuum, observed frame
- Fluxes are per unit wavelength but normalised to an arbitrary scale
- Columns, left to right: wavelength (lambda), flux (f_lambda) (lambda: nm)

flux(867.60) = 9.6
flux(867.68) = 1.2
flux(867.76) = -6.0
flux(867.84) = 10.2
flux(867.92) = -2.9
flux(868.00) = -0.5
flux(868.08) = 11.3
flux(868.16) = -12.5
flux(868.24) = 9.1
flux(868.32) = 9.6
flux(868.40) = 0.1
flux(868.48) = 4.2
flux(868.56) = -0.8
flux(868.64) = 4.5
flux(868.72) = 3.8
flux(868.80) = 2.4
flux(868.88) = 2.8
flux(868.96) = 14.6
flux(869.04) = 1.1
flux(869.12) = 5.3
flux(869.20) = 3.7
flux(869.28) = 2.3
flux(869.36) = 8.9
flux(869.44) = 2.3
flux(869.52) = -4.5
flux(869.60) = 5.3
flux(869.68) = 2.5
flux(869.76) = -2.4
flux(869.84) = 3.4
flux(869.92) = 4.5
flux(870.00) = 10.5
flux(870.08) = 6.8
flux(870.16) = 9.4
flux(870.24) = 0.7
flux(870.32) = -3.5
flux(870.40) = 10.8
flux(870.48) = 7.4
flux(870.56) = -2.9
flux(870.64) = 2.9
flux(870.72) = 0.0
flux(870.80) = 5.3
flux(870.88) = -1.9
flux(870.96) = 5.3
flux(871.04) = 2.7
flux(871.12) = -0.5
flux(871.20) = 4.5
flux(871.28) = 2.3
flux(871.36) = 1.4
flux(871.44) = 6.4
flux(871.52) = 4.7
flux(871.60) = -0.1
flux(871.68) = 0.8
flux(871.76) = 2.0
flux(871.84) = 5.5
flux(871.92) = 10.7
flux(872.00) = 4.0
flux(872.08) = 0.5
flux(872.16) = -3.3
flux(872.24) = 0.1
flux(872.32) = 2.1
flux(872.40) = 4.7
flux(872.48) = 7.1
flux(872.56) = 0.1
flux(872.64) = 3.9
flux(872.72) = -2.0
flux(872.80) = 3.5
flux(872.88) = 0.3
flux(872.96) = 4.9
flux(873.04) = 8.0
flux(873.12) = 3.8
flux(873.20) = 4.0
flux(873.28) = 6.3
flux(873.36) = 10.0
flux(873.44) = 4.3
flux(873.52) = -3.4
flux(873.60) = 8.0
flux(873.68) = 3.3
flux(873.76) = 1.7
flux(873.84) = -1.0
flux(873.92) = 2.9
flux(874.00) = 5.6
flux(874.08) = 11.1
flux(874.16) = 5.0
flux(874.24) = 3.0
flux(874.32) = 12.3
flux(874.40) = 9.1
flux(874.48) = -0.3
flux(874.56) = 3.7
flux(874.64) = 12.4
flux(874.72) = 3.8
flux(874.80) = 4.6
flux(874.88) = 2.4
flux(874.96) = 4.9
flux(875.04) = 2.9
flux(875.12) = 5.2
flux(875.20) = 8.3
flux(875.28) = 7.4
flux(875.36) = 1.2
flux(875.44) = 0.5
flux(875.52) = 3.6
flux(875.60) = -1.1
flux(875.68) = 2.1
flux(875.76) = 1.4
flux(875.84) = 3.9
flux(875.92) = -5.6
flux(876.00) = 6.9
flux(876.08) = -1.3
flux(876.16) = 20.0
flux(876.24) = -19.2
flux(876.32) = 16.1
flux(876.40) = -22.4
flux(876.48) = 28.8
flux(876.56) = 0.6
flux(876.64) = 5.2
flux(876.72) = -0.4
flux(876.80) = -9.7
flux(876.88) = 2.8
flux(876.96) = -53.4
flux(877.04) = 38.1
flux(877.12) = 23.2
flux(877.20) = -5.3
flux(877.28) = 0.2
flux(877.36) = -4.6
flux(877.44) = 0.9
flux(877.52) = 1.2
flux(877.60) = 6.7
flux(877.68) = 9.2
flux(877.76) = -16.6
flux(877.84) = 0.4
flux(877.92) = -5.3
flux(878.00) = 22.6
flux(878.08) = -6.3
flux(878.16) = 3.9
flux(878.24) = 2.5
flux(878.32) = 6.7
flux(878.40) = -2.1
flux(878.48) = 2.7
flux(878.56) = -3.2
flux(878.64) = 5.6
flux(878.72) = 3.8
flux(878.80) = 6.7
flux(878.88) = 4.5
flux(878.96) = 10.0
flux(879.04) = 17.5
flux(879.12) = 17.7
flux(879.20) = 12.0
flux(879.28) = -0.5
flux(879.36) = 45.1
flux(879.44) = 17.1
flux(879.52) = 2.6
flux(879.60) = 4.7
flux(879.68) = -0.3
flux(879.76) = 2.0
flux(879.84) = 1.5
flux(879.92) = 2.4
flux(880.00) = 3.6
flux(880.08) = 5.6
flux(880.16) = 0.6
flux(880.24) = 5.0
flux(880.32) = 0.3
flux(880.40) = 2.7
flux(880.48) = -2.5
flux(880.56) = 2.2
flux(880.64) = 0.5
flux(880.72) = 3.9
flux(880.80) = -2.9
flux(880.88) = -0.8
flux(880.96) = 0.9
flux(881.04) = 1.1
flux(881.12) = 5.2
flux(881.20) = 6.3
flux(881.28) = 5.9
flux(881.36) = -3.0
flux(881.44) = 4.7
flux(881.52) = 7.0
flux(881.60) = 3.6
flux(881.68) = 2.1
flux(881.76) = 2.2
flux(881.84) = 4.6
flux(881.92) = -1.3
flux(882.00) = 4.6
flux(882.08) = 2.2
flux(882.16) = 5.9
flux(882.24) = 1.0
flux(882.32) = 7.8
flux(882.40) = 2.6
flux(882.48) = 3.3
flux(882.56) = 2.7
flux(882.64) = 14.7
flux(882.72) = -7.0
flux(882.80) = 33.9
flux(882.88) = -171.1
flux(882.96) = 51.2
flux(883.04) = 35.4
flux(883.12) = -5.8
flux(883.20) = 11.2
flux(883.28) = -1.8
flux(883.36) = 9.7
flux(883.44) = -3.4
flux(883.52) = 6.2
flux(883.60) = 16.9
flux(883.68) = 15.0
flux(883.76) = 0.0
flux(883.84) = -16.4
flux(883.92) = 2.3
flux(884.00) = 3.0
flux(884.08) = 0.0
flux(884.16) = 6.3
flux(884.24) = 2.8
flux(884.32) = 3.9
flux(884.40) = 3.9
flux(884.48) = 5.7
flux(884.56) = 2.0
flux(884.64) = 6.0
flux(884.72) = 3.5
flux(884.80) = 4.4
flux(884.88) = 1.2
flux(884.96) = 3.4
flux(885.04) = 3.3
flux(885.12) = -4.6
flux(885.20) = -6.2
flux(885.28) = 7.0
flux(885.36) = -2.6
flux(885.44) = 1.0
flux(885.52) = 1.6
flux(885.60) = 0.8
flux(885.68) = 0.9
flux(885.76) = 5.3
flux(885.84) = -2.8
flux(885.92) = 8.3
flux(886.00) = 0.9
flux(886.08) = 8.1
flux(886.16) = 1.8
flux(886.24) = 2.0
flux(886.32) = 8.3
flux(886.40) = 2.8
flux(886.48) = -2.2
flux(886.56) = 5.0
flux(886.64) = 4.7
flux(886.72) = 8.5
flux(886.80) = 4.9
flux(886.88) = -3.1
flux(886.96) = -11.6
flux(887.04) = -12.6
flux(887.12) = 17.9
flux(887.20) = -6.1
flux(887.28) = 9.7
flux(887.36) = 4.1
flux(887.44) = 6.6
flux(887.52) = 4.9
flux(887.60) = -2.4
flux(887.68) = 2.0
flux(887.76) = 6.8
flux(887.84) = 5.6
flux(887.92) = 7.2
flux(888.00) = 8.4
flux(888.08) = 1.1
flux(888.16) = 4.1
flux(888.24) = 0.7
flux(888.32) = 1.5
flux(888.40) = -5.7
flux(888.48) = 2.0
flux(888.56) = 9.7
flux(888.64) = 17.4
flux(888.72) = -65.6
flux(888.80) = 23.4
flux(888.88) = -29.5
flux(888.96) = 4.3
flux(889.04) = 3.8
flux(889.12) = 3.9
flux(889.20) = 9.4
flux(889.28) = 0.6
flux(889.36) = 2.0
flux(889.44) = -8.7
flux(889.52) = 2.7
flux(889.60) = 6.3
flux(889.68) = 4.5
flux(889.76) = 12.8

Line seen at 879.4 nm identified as H-beta 4861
